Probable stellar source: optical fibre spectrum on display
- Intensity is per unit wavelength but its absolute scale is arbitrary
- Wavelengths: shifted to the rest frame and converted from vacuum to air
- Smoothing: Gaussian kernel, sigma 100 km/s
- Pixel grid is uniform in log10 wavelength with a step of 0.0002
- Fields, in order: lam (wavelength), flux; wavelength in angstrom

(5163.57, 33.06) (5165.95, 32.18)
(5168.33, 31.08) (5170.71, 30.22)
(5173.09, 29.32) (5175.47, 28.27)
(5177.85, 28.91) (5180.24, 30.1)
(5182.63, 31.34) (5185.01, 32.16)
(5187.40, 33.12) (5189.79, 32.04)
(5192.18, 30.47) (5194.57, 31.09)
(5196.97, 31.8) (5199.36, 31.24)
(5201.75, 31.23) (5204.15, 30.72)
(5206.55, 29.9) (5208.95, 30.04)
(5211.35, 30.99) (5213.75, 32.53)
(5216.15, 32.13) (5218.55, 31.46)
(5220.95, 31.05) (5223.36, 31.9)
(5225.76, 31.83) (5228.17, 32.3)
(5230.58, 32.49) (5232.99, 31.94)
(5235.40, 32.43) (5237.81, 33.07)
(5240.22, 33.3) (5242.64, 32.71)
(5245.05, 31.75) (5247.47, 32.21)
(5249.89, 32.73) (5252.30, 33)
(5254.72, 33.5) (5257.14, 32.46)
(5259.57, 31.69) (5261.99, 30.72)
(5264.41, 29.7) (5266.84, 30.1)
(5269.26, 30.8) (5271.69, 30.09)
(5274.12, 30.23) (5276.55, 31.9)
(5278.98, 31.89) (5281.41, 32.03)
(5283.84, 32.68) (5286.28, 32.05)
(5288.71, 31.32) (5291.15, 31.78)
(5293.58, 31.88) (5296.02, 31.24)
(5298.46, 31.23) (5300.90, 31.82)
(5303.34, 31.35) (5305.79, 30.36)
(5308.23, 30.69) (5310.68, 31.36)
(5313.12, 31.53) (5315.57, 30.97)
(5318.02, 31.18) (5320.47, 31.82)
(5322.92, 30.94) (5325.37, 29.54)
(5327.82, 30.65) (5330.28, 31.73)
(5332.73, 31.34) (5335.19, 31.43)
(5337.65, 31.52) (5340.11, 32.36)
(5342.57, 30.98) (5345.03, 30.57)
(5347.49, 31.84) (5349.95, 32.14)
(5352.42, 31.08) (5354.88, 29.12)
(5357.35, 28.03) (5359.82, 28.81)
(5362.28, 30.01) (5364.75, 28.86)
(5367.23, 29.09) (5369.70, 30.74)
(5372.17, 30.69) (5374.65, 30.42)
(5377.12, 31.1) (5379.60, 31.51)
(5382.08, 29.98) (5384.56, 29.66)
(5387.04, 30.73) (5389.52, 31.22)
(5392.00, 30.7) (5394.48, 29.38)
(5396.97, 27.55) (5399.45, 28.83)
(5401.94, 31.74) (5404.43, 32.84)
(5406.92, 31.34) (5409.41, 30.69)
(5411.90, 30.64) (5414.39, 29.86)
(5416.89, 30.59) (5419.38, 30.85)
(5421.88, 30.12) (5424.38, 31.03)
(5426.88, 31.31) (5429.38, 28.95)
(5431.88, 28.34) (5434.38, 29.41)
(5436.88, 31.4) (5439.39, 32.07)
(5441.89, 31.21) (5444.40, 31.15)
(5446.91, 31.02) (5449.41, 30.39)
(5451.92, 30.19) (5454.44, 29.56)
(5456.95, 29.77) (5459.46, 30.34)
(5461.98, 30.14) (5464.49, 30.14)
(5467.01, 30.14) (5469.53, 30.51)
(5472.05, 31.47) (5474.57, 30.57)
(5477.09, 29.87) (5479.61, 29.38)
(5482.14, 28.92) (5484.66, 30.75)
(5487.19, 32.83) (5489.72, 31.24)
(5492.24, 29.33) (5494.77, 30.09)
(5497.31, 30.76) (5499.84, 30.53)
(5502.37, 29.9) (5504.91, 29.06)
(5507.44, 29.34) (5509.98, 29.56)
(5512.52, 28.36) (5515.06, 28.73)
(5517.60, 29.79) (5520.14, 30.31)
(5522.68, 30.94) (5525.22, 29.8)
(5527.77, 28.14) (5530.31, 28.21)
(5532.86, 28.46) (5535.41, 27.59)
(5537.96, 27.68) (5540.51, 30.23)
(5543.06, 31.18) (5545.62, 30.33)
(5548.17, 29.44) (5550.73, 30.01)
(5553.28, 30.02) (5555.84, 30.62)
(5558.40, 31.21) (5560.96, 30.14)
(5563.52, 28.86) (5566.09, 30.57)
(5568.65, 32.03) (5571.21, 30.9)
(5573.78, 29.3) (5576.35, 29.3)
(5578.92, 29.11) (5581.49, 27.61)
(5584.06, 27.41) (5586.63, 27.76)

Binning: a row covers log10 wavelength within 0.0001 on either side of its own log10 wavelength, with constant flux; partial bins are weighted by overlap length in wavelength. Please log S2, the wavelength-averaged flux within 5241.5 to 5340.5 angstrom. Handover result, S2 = 31.5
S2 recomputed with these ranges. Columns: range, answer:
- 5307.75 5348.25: 31.2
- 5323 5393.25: 30.6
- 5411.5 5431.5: 30.3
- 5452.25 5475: 30.3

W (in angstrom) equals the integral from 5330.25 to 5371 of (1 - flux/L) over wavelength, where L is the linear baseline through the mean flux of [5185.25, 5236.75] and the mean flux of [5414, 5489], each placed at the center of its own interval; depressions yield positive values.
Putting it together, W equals 0.5 angstrom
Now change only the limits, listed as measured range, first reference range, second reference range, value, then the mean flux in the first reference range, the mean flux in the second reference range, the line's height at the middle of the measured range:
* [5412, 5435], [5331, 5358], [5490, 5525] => 0.25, 31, 29.8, 30.4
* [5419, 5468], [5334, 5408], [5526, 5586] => -0.47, 30.5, 29.5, 30.1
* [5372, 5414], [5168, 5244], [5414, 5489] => 0.18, 31.4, 30.4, 30.6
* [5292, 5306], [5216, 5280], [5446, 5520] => 0.02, 31.8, 30.1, 31.4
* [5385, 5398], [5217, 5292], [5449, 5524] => 0.37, 31.8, 30.1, 30.8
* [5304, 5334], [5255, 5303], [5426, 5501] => 0.15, 31.4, 30.4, 31.2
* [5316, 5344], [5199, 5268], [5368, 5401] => -0.41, 31.8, 30.2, 30.8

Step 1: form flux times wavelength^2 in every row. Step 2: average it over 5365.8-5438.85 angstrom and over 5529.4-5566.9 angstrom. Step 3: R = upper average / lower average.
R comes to 1.0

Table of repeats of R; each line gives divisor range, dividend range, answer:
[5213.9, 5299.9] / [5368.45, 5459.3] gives 1.02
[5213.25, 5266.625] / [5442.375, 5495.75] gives 1.03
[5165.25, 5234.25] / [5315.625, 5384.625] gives 1.04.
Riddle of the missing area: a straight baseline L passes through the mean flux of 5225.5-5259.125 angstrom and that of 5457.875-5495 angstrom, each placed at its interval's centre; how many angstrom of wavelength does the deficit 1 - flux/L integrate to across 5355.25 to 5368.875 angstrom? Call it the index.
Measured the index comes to 1.0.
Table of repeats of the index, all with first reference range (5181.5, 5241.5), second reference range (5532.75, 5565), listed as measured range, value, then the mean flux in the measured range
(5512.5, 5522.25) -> 0.11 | 29.6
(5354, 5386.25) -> 0.94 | 29.9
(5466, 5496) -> -0.31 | 30.4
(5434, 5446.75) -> -0.34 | 31.2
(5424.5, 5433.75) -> 0.22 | 29.7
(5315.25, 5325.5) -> 0.01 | 31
